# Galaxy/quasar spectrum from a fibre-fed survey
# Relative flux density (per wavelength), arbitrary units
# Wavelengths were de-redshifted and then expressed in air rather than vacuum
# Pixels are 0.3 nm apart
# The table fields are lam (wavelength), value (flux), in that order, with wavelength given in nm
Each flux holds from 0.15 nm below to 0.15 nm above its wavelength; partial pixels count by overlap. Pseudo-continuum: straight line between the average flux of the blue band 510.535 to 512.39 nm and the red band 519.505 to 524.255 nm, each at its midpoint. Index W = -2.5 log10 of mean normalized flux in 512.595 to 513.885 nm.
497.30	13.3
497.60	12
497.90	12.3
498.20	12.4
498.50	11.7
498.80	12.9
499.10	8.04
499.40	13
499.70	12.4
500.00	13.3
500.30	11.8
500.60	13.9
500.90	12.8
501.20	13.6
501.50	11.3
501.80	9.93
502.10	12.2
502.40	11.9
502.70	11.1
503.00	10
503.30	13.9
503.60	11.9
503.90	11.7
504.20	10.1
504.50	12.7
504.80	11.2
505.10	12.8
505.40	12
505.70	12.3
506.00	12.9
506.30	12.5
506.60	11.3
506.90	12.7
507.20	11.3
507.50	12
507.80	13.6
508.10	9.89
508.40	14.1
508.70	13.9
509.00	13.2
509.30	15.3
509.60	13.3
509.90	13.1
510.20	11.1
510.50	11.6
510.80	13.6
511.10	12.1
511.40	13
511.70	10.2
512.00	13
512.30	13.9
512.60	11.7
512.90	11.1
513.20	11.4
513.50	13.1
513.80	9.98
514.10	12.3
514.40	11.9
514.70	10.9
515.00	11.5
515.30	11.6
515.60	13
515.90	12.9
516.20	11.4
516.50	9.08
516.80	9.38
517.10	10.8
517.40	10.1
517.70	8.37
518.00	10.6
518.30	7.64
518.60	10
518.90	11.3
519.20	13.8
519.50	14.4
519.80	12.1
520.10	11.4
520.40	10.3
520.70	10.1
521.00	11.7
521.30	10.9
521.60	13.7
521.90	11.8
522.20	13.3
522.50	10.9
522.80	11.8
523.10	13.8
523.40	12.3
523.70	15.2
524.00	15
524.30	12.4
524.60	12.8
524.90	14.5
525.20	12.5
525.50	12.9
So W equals 0.09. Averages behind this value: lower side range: 12.5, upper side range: 12.4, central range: 11.5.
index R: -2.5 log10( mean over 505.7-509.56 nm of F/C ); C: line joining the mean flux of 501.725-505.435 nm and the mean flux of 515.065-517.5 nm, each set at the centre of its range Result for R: -0.11 mag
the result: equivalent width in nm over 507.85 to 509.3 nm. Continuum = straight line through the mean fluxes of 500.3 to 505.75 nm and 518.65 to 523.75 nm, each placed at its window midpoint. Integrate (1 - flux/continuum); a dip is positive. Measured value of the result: -0.13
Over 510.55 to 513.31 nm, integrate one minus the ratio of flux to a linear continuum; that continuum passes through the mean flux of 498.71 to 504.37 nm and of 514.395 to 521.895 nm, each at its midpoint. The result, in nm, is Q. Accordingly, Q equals -0.19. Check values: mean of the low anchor 11.9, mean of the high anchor 11.2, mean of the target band 12.2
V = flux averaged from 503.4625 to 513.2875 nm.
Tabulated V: 12.3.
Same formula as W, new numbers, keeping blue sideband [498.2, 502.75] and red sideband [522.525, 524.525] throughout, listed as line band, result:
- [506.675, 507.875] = 0.011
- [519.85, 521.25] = 0.192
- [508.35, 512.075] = -0.027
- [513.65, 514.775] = 0.131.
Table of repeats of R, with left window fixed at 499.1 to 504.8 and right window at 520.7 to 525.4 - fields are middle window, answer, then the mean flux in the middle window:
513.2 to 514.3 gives 0.059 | 11.7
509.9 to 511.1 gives 0.005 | 12.2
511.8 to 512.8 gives -0.026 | 12.6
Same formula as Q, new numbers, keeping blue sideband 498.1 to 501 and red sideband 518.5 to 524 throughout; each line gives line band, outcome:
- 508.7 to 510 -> -0.164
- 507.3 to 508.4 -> 0.010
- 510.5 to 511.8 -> 0.000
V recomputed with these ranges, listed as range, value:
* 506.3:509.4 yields 12.7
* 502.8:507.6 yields 11.9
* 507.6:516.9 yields 12.1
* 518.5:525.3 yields 12.5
